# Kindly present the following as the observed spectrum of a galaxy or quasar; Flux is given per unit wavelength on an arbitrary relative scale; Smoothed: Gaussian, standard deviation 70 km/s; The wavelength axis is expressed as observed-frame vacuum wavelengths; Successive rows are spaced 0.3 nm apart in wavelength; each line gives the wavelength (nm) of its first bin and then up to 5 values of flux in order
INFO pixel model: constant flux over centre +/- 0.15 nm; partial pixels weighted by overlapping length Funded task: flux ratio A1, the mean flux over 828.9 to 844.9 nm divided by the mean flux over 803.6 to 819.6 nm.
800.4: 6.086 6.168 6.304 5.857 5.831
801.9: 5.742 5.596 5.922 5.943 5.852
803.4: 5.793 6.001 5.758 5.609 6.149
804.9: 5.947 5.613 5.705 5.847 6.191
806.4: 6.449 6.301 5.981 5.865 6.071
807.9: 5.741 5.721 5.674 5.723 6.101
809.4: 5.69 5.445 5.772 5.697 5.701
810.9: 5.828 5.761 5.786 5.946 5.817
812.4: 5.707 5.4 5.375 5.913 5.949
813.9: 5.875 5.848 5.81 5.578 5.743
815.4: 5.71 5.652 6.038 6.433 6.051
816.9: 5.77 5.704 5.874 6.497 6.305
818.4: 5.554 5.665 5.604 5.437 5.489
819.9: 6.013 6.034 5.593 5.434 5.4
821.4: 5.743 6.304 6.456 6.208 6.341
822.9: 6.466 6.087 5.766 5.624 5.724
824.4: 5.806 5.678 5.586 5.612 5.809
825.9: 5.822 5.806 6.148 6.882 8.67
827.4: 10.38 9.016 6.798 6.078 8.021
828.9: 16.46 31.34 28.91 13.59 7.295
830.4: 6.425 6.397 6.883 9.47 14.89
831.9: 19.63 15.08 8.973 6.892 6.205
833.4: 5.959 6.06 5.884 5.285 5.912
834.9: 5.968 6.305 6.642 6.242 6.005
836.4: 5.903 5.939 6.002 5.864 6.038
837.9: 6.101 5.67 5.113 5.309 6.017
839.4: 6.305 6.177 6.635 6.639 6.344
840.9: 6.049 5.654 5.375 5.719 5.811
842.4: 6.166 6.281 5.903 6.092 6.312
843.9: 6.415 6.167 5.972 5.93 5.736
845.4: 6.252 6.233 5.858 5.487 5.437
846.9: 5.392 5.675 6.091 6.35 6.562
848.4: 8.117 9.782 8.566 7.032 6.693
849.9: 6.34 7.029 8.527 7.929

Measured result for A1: 1.4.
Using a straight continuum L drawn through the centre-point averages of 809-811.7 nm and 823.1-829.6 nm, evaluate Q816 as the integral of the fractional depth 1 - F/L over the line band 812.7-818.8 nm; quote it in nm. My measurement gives 0.89 nm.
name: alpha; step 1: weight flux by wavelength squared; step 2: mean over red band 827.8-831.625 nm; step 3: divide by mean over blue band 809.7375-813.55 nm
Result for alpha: 2.26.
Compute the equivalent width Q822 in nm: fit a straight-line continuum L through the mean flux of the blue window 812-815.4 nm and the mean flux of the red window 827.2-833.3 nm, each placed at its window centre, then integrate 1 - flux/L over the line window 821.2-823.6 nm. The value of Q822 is 0.75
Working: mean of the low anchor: 5.73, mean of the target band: 6.16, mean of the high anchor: 11.9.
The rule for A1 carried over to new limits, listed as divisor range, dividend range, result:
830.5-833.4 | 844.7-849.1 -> 0.64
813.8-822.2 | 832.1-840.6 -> 1.10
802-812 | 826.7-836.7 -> 1.65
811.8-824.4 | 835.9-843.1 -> 1.02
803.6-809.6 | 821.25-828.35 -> 1.09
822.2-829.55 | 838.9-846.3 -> 0.71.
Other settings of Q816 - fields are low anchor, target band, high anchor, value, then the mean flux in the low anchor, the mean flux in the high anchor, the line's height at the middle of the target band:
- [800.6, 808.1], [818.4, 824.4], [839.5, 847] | 0.11 nm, 5.93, 6.01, 5.96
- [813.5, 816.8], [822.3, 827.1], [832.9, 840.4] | -0.08 nm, 5.88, 6.01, 5.94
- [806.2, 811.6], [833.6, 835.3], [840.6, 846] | 0.02 nm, 5.85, 6.01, 5.97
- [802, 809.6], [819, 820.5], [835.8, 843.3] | 0.05 nm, 5.89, 5.97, 5.92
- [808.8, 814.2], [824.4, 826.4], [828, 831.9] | 0.98 nm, 5.75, 13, 11.2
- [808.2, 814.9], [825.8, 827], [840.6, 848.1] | -0.09 nm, 5.75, 5.95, 5.84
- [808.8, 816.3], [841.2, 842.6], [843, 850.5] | 0.14 nm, 5.77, 6.51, 6.4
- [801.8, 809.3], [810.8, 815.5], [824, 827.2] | 0.17 nm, 5.89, 6.11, 5.97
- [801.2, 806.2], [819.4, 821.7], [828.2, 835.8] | 0.76 nm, 5.84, 10.4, 8.54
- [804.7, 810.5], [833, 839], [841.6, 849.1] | 0.27 nm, 5.87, 6.31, 6.2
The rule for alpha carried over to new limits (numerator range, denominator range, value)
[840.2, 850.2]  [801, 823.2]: 1.17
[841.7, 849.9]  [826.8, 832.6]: 0.54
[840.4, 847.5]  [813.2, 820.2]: 1.08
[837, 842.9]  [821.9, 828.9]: 0.91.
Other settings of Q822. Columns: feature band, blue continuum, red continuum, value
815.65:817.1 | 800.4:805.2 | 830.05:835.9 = 0.19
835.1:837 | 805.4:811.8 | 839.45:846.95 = -0.06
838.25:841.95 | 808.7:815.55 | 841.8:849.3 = 0.19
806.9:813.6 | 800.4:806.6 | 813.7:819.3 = 0.15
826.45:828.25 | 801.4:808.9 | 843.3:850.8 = -0.49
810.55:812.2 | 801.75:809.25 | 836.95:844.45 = 0.03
